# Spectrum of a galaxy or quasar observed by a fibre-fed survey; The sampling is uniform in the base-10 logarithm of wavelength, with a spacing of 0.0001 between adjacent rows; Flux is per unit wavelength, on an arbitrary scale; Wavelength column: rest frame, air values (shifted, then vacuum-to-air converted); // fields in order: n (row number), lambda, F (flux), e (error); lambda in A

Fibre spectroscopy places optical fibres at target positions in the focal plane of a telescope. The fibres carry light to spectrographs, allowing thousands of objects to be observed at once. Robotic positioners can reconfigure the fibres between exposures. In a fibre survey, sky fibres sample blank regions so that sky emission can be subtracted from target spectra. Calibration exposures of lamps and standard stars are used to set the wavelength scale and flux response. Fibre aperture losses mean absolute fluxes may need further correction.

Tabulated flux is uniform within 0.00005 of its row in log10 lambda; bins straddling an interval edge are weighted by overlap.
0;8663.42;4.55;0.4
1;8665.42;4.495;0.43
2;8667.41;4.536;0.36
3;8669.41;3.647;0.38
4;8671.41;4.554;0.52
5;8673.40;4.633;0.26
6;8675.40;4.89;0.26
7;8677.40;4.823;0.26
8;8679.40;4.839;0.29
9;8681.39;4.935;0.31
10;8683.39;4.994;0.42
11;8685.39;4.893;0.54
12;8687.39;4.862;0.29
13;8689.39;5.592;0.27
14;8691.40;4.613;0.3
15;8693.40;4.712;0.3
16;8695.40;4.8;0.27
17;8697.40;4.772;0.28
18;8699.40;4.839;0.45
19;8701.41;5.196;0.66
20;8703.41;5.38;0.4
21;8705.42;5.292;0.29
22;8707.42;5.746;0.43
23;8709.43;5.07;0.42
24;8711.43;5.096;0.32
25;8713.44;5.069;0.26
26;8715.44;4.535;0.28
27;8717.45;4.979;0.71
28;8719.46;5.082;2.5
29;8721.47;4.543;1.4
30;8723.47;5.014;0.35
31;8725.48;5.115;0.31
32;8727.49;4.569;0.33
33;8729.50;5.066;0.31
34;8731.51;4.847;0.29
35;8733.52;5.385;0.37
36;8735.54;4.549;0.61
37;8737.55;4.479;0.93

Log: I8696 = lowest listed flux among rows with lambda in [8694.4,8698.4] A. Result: 4.772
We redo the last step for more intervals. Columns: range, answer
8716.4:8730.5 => 4.543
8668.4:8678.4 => 3.647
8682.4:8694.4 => 4.613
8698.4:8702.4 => 4.839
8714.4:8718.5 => 4.535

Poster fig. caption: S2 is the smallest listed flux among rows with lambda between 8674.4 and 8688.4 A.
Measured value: 4.823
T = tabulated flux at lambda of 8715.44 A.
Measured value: 4.535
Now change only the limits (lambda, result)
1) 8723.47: 5.014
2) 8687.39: 4.862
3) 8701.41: 5.196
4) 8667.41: 4.536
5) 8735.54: 4.549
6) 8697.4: 4.772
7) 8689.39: 5.592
